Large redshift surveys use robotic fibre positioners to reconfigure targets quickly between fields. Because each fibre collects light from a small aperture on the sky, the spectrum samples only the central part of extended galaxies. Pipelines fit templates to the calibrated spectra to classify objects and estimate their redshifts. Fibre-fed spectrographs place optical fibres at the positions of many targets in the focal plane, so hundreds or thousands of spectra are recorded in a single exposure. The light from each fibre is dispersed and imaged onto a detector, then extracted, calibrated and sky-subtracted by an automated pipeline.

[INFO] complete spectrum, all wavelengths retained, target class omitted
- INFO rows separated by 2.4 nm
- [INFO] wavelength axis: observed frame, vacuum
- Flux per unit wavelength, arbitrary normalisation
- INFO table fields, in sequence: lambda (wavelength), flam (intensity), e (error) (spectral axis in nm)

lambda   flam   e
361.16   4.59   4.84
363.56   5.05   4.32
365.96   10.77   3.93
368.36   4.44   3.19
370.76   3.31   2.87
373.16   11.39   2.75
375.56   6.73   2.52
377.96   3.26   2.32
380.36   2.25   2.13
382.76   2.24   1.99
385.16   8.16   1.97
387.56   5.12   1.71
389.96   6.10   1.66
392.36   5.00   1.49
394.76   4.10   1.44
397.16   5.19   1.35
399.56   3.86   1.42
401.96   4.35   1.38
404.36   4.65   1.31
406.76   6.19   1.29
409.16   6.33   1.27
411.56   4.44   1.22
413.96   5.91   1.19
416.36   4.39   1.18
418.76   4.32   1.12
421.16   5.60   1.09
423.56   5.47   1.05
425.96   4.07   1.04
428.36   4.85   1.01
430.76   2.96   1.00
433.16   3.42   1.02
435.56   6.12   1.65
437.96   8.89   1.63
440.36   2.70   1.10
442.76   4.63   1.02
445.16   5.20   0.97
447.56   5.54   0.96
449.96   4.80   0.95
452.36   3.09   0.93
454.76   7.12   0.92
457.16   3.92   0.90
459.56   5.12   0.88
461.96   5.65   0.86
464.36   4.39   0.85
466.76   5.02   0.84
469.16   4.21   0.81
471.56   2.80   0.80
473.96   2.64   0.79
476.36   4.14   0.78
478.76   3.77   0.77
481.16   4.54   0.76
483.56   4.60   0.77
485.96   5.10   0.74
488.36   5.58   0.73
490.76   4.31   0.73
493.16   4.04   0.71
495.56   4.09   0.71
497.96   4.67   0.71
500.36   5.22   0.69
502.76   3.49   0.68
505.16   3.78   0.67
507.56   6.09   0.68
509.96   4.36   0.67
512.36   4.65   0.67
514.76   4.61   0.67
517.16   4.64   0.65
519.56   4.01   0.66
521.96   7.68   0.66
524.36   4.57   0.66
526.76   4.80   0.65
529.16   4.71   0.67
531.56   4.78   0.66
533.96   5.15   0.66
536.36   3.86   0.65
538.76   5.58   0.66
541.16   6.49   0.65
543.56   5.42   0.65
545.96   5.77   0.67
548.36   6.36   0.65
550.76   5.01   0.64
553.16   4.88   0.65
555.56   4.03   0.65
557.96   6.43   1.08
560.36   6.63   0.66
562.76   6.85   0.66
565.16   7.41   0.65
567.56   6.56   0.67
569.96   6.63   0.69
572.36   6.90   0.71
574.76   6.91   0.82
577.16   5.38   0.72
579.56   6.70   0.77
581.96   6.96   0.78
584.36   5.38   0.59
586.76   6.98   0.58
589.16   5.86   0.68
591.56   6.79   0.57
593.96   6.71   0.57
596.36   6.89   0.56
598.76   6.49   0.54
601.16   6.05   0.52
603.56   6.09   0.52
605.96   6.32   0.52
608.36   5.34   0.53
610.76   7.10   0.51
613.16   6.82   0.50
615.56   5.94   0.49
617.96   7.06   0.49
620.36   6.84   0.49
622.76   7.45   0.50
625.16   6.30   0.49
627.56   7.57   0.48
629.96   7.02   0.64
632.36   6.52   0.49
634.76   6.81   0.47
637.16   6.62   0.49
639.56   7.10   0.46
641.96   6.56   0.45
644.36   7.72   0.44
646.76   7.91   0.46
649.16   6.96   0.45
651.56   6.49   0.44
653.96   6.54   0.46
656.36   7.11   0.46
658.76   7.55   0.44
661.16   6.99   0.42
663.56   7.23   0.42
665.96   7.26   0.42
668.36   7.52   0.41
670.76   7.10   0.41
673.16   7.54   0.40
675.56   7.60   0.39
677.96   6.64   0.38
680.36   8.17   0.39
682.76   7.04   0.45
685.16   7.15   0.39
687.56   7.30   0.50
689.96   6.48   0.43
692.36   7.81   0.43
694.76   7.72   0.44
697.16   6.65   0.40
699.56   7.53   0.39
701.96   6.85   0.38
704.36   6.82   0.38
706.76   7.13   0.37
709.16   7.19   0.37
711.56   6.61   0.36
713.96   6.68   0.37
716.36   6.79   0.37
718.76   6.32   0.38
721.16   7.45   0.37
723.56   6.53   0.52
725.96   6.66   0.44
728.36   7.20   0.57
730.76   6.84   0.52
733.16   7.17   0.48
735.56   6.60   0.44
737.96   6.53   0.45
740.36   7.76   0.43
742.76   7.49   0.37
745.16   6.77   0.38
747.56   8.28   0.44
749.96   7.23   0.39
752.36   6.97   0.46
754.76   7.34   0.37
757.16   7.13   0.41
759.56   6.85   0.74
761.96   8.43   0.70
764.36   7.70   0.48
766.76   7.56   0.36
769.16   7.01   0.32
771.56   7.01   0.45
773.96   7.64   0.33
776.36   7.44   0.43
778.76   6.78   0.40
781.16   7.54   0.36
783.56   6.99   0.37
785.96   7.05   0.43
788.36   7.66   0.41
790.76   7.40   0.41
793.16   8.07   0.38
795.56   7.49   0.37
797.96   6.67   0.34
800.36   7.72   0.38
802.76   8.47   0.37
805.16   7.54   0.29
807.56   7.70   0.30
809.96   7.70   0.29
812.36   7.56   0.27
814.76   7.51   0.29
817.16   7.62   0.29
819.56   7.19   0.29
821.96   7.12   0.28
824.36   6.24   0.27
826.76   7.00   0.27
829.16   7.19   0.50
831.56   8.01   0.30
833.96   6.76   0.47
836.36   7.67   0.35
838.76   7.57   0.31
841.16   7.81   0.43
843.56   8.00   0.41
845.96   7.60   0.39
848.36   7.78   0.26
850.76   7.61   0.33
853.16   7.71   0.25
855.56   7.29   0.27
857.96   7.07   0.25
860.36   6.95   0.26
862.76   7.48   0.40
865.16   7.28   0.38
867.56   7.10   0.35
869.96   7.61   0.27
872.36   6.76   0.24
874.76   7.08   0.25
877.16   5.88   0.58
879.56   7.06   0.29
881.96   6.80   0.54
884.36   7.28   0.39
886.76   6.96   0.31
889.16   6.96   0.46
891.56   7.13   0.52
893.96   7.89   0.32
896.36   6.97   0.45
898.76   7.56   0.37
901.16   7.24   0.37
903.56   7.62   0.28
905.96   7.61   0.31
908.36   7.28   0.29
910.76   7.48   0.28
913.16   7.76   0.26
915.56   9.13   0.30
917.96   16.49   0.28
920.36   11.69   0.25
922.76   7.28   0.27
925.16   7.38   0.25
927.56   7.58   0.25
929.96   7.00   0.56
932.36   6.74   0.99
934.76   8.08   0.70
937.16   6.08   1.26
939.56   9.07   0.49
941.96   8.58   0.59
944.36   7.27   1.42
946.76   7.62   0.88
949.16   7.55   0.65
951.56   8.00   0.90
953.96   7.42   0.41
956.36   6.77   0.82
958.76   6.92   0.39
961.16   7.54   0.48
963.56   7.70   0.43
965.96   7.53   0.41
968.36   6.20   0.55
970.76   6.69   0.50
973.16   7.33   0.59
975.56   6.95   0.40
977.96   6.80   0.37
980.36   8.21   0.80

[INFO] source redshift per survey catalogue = 0.398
